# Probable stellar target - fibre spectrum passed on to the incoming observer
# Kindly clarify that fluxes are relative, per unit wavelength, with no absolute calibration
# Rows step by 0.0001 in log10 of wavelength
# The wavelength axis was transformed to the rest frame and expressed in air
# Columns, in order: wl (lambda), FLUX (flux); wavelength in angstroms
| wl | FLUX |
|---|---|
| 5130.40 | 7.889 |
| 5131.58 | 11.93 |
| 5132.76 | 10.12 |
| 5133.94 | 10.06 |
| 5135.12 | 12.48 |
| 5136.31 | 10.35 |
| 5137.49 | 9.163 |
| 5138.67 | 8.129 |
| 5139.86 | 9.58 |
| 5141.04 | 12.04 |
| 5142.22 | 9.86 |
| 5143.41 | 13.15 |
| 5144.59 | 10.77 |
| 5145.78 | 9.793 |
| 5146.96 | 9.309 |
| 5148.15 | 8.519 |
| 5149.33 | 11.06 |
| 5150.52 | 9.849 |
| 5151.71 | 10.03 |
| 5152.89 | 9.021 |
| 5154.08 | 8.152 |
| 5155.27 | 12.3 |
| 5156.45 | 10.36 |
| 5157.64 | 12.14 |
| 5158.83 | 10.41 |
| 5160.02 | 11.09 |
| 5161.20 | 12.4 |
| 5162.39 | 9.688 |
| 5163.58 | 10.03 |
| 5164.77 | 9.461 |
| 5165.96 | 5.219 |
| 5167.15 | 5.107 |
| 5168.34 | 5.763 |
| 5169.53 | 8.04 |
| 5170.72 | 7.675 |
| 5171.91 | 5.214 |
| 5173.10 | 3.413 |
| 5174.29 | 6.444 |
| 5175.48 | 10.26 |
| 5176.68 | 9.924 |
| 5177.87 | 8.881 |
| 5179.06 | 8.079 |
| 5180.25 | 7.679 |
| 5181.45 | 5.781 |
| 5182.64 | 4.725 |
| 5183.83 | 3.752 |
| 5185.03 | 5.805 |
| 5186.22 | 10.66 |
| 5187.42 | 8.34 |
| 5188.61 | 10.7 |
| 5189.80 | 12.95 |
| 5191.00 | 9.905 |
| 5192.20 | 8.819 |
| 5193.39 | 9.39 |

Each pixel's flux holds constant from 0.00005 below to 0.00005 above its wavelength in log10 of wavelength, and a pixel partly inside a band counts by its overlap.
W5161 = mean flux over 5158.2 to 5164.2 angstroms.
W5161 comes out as 10.7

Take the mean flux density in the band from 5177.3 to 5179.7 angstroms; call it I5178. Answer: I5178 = 8.48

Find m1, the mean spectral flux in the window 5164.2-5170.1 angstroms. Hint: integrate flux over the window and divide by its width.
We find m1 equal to 6.7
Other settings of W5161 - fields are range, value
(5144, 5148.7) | 9.6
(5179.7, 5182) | 6.71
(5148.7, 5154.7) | 9.62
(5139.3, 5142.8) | 10.5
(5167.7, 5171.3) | 7.13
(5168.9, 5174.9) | 6.17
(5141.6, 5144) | 11.5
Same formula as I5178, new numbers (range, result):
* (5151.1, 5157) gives 9.98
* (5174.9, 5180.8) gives 8.97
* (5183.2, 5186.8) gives 6.7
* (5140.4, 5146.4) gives 11.1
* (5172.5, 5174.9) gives 4.97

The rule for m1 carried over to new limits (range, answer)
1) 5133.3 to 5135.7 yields 11.3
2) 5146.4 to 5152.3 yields 9.75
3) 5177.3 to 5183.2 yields 7.04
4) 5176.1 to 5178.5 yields 9.4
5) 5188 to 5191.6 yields 11.2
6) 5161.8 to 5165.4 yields 9.68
